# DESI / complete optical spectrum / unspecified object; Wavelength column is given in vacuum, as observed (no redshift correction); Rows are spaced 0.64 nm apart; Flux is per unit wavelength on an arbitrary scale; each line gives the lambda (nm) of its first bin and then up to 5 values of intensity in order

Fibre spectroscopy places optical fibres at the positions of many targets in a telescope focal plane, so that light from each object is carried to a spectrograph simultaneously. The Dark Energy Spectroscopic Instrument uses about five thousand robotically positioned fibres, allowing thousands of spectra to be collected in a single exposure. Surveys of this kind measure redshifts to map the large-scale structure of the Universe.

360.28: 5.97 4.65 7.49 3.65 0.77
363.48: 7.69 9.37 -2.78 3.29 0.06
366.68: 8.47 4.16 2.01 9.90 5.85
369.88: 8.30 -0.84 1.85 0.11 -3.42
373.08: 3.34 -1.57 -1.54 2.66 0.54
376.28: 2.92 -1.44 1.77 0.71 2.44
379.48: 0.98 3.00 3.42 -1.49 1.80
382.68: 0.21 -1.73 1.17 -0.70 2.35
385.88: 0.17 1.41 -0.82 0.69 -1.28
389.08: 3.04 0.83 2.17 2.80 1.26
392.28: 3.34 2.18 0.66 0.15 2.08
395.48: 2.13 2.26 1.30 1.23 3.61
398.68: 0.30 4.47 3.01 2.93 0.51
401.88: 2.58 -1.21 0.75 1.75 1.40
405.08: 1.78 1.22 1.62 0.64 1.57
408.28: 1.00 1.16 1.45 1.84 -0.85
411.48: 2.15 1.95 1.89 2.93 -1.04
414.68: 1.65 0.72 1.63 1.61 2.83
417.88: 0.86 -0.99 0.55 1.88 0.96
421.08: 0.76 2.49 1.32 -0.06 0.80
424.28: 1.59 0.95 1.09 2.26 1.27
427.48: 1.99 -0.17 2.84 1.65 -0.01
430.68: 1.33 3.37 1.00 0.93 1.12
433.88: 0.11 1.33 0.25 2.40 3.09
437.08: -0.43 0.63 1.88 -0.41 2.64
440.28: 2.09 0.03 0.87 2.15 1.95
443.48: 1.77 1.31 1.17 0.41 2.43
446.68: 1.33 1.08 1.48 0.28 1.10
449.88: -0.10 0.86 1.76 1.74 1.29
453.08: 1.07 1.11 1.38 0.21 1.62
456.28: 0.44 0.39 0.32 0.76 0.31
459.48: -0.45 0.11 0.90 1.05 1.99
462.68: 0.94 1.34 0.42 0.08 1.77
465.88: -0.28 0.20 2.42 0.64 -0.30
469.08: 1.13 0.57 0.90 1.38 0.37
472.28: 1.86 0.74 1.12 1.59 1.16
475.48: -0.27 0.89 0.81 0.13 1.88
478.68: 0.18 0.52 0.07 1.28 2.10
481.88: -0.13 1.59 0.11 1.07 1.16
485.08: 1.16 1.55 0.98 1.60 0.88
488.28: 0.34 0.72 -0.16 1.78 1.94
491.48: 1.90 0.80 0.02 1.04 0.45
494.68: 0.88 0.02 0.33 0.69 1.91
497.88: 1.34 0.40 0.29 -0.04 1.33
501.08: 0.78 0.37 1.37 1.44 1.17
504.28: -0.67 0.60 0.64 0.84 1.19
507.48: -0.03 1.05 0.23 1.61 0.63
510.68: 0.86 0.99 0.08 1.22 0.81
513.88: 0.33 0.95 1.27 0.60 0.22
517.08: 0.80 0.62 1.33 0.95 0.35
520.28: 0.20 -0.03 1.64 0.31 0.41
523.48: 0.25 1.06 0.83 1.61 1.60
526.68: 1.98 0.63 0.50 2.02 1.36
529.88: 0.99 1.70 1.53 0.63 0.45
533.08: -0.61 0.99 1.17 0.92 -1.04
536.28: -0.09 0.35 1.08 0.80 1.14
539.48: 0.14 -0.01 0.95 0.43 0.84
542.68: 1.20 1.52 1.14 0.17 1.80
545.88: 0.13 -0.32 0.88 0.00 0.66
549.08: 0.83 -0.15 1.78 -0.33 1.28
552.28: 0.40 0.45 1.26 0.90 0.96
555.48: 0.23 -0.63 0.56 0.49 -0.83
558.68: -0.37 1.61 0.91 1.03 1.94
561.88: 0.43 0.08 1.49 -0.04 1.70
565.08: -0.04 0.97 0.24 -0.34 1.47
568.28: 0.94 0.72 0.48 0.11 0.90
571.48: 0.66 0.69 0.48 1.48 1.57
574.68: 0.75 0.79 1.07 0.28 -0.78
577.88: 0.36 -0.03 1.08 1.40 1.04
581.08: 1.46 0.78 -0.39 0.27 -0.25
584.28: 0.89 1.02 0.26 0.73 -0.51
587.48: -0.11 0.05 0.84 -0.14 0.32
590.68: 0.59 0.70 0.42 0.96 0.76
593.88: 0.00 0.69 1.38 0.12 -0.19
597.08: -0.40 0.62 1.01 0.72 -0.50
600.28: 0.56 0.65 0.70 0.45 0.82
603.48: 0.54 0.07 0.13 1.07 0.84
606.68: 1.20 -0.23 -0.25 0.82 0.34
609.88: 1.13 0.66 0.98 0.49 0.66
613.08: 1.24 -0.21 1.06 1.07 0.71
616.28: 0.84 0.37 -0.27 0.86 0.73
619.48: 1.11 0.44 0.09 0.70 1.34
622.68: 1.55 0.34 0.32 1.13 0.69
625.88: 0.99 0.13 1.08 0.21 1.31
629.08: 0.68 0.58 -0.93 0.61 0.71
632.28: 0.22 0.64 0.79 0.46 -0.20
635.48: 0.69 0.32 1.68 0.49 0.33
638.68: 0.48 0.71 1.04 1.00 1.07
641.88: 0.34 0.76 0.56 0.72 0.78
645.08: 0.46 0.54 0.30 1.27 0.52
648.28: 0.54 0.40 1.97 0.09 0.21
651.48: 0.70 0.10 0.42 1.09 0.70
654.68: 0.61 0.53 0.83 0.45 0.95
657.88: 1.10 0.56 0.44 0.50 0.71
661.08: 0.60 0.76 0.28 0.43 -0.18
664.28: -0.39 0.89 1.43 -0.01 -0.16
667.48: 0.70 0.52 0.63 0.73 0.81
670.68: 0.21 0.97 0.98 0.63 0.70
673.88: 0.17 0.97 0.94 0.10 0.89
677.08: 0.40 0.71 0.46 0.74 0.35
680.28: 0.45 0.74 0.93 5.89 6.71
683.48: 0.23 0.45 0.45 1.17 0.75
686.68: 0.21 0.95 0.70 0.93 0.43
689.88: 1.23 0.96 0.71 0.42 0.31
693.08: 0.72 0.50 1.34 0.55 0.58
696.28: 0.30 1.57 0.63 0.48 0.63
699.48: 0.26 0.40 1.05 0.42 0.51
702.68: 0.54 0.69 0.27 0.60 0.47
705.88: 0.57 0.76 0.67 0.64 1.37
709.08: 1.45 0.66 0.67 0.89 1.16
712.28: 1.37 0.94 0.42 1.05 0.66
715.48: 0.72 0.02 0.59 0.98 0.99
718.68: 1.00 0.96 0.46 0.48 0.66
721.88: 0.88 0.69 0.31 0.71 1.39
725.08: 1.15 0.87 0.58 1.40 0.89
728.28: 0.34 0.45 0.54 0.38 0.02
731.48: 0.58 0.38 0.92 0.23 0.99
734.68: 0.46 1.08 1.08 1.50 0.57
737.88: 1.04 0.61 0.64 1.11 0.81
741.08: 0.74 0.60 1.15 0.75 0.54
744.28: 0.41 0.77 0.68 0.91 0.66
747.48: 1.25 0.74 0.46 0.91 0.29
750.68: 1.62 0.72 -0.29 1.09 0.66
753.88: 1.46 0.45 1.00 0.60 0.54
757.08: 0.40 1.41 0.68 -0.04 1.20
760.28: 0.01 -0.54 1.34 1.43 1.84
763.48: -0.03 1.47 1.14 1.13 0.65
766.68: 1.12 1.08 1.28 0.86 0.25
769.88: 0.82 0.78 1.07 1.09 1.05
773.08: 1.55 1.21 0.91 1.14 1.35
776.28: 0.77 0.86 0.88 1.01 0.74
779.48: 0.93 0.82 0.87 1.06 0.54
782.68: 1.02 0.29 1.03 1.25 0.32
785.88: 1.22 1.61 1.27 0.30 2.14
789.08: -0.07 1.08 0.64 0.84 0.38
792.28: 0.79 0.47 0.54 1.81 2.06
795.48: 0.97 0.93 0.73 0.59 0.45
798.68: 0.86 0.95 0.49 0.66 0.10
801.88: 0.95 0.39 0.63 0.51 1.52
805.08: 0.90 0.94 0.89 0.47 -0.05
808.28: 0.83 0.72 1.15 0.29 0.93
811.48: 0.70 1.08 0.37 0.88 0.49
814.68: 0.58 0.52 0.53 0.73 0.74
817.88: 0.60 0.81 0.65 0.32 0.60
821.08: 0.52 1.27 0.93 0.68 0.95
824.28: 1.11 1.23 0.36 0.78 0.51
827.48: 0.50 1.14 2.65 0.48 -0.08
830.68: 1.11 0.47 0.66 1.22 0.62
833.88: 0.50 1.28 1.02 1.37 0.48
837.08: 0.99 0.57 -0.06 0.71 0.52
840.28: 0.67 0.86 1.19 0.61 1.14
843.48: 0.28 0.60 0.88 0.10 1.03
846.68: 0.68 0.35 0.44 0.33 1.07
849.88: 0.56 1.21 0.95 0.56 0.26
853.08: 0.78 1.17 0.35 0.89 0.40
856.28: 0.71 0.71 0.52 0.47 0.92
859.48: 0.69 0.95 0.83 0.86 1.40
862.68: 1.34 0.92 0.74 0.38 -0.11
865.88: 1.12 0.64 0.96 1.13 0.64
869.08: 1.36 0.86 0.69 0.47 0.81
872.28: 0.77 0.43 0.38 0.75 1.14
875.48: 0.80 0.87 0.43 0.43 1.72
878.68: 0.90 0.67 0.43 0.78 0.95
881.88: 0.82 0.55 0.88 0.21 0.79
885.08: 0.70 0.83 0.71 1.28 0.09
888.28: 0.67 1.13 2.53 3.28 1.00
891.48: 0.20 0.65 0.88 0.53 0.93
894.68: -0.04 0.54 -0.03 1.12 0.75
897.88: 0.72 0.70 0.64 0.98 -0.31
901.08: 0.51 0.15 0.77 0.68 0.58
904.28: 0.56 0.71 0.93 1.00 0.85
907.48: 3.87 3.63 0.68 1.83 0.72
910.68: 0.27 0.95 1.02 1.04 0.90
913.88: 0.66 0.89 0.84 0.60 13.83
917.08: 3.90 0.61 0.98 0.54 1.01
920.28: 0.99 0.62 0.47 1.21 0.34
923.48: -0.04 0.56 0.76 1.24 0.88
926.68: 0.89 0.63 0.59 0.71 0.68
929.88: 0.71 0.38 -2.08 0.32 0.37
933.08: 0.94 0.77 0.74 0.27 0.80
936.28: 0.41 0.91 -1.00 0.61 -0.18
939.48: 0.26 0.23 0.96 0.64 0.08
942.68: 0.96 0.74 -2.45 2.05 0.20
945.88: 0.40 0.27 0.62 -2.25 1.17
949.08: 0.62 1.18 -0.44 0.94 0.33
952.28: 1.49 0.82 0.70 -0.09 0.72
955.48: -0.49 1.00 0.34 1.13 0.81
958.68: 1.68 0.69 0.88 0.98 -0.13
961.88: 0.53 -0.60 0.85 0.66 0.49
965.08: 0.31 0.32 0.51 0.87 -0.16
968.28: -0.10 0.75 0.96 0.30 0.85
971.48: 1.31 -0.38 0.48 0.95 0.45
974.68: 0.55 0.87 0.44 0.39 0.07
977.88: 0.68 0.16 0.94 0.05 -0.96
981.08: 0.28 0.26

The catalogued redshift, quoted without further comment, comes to 0.830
